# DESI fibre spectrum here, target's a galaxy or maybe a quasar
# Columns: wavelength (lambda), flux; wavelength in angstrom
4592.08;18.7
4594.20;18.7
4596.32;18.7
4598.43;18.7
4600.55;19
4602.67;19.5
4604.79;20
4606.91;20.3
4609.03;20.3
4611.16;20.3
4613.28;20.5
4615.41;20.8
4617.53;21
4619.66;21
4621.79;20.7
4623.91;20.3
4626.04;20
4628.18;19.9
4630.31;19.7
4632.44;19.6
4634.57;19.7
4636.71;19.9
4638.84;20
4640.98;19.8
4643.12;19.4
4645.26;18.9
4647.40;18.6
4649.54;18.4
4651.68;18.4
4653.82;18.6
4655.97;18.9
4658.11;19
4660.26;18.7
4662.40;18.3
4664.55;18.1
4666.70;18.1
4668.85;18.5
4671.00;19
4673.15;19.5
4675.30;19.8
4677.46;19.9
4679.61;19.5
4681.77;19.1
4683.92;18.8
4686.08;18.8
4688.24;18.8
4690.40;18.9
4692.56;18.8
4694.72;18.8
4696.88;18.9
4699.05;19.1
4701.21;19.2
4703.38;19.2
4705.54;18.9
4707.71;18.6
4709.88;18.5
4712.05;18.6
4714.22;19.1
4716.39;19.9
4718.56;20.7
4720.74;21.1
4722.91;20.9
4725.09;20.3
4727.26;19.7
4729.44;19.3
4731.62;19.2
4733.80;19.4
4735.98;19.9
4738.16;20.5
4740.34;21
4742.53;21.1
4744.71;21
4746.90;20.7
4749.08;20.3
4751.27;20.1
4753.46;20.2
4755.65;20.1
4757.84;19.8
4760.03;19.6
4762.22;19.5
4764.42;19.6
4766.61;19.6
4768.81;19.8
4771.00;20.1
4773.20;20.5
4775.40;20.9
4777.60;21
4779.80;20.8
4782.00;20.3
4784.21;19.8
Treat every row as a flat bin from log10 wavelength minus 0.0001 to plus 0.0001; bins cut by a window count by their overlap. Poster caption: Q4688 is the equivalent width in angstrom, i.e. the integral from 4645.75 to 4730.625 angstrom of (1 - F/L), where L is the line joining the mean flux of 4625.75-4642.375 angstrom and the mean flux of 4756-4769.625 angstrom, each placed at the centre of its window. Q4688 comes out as 2.7 angstrom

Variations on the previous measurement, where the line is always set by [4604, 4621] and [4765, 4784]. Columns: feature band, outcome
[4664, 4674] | 0.88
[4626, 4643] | 0.59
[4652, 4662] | 0.85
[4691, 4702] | 0.79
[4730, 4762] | 0.30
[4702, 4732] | 1.21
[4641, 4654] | 1.06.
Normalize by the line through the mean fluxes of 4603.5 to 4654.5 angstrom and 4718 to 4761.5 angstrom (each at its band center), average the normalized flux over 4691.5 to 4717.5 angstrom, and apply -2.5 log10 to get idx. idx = 0.06 mag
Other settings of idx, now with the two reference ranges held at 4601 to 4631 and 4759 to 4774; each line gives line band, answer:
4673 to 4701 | 0.05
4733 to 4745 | -0.03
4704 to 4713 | 0.07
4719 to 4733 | -0.01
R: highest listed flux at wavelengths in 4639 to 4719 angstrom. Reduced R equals 20.7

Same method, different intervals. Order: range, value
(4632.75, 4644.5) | 20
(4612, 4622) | 21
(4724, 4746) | 21.1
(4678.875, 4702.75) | 19.5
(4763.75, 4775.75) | 20.9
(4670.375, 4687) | 19.9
